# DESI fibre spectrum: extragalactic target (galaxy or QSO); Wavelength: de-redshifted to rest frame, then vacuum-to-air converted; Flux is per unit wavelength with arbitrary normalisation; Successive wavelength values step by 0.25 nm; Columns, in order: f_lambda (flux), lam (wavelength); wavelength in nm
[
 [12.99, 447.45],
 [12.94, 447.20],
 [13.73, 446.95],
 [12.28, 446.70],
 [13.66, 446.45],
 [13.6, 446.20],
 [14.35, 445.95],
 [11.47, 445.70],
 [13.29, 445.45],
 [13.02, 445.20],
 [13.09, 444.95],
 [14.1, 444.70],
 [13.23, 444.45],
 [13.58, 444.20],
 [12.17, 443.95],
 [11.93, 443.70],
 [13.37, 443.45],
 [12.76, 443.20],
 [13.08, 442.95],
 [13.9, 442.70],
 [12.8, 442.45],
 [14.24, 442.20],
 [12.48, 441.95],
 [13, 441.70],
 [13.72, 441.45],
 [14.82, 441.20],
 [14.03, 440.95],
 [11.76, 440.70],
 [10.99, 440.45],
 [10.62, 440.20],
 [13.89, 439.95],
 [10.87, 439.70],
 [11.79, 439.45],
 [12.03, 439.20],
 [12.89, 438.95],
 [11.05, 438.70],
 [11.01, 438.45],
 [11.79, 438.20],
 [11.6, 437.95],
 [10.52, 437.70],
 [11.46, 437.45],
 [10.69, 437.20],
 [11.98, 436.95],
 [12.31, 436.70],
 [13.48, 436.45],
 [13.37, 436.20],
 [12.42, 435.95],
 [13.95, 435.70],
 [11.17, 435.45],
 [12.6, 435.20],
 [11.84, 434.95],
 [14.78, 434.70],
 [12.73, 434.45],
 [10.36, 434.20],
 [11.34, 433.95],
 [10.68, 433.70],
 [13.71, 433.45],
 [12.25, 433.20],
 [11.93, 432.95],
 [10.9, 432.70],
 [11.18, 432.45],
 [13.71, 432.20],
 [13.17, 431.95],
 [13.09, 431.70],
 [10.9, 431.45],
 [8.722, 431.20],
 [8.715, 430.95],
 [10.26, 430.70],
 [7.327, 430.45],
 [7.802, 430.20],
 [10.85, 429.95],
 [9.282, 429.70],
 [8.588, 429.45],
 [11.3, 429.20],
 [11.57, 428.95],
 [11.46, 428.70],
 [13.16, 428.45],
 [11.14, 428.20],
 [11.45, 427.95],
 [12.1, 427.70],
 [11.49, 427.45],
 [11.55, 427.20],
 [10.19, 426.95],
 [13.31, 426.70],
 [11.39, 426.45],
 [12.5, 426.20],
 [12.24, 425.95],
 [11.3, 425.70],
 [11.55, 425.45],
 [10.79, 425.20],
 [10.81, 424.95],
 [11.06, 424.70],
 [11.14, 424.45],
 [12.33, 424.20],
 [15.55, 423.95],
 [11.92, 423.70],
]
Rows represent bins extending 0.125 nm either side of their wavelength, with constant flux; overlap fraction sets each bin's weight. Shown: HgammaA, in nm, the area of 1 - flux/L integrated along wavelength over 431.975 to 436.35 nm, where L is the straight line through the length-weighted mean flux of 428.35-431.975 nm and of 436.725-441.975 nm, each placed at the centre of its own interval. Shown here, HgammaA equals -0.49 nm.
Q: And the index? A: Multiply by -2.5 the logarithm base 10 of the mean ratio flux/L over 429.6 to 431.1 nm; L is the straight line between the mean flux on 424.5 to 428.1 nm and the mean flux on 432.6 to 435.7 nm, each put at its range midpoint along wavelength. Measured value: 0.29 mag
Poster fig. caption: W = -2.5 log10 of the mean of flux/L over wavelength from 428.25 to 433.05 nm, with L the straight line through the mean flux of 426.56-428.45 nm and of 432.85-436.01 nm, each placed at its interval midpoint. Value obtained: 0.12 mag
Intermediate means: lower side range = 11.7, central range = 10.7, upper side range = 12.3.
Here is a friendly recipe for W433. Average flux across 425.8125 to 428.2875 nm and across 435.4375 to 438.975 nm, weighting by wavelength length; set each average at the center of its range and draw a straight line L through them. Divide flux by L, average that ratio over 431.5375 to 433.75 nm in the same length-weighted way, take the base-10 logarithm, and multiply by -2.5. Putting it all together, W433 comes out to -0.04 mag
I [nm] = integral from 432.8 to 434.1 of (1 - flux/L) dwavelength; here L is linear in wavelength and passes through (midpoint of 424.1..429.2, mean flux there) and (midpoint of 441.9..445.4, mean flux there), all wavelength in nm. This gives 0.03 nm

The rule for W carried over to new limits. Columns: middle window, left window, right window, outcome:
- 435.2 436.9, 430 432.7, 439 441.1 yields -0.12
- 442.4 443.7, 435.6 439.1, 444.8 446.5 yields -0.02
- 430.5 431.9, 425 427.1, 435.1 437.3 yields 0.17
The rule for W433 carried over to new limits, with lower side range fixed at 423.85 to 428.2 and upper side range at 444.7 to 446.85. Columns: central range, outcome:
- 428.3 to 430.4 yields 0.156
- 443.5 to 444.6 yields 0.020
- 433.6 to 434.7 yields 0.059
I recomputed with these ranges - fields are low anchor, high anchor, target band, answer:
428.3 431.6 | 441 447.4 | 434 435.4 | -0.16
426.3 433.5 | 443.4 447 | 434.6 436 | -0.12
